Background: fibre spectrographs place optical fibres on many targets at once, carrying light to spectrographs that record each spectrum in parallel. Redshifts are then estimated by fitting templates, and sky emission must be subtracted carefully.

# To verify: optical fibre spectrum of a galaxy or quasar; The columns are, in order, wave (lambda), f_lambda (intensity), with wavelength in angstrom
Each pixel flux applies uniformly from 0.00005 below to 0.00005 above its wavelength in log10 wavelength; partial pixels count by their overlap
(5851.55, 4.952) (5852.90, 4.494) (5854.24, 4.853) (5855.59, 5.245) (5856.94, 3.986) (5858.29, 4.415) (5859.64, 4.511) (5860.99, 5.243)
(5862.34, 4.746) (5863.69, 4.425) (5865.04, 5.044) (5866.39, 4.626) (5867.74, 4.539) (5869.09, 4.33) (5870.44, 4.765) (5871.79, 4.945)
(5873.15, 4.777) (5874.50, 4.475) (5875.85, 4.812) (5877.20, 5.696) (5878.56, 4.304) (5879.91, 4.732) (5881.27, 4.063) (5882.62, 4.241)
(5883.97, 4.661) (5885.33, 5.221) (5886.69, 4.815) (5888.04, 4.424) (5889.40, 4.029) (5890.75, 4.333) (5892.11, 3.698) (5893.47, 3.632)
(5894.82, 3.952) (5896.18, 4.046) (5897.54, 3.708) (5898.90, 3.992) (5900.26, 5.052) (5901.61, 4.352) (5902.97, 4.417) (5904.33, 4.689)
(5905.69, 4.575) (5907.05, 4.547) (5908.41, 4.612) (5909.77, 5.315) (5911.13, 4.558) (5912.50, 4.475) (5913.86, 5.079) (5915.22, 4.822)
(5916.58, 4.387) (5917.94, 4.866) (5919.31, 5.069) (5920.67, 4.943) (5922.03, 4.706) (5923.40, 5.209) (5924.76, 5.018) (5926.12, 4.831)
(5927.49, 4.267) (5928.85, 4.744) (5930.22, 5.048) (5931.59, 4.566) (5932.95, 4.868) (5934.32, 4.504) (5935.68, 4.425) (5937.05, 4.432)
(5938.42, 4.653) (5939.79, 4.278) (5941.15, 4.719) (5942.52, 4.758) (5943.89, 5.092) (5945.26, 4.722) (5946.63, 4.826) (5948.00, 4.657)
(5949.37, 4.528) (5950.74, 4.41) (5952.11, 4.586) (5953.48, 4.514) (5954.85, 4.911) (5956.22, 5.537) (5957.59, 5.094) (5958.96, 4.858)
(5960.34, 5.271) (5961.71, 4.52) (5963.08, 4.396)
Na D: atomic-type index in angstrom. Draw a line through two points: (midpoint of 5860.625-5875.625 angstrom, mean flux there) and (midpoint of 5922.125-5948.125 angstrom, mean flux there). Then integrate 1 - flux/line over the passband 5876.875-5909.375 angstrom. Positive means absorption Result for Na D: 2.15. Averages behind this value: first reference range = 4.71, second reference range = 4.72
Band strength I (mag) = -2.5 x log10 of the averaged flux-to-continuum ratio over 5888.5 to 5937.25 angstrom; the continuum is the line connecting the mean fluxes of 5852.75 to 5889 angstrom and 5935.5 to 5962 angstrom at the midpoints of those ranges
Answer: 0.04 mag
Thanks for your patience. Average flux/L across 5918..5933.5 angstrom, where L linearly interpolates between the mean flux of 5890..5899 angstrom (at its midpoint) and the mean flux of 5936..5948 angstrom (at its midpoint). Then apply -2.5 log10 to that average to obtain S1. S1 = -0.10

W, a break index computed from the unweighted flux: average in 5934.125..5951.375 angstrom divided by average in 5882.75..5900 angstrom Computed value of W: 1.1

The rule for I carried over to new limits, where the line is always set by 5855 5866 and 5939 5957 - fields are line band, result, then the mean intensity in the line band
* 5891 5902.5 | 0.159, 4.07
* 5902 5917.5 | 0.010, 4.68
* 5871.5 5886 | -0.002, 4.71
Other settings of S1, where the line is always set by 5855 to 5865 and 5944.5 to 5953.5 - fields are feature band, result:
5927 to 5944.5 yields 0.00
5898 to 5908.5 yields 0.03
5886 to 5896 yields 0.13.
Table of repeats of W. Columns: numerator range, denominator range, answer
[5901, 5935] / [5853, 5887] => 1.01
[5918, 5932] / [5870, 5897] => 1.08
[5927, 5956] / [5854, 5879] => 0.99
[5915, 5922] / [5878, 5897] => 1.12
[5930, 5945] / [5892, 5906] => 1.11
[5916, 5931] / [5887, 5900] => 1.20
